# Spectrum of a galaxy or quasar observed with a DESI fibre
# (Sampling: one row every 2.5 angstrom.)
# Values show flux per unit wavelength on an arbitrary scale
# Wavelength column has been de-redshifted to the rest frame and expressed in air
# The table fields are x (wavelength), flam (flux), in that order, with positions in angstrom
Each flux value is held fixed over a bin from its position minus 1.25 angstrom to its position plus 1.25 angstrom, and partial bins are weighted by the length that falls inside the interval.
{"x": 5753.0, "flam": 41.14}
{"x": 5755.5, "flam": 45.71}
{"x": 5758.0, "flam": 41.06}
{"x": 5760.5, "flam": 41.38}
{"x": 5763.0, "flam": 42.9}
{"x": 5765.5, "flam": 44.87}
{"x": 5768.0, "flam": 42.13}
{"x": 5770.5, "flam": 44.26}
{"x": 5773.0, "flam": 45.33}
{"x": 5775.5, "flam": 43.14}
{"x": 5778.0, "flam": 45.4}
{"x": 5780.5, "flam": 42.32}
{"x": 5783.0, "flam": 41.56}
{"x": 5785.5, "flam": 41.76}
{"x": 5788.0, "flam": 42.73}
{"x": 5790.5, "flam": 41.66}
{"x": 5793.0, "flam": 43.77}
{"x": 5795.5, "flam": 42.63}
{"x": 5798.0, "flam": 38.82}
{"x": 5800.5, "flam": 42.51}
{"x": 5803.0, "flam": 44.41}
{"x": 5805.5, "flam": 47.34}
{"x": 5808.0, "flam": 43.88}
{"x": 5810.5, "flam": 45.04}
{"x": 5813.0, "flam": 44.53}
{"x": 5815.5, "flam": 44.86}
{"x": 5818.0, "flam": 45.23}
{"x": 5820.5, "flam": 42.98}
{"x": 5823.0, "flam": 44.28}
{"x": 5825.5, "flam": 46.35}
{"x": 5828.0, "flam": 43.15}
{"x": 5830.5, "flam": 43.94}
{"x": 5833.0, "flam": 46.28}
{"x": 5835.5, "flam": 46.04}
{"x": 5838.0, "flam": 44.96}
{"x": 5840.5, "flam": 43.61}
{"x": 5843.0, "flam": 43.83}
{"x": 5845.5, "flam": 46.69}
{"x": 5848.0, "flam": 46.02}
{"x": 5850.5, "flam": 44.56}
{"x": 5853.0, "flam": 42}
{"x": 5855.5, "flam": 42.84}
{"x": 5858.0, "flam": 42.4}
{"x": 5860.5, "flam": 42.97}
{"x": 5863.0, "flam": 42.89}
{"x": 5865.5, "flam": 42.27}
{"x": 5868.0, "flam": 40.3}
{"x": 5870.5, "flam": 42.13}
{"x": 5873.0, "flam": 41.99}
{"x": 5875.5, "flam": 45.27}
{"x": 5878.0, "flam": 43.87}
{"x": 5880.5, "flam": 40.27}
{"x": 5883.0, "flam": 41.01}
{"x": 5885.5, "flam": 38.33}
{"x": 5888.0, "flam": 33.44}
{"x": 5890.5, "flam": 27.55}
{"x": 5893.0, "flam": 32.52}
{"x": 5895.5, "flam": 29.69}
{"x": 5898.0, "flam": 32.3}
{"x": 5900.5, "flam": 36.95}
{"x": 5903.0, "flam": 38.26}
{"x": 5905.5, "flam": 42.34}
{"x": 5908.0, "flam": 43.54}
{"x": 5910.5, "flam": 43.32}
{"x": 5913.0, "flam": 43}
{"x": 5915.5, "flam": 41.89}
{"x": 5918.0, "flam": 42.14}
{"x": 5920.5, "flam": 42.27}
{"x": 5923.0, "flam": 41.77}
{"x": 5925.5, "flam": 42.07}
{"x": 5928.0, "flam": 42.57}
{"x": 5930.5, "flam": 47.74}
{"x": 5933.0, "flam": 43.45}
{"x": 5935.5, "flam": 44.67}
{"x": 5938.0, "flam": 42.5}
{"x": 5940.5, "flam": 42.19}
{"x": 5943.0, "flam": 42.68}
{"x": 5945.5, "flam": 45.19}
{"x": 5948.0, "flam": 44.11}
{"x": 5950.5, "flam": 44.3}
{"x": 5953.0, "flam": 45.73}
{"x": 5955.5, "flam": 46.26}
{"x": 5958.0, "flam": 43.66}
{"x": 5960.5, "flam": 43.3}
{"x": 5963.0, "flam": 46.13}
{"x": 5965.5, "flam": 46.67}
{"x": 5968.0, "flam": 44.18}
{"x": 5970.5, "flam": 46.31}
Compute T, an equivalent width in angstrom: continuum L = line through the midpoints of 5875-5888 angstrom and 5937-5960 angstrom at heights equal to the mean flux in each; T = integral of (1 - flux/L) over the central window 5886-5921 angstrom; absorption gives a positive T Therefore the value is 3.5 angstrom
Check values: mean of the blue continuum 40.7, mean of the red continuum 44.1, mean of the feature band 37.7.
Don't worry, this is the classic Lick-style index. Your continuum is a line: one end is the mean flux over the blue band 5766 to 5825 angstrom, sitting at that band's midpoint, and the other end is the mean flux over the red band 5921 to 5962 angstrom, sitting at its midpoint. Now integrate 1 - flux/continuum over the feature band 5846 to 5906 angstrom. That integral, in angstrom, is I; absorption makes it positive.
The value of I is 5.5 angstrom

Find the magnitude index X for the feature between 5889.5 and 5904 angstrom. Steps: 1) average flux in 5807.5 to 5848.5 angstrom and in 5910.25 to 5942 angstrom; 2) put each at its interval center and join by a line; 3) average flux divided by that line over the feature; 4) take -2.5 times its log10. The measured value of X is 0.31 mag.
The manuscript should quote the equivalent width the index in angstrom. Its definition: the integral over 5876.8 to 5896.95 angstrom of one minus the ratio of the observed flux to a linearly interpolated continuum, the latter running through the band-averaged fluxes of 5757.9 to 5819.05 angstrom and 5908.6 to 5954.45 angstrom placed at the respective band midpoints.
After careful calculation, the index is 3.5 angstrom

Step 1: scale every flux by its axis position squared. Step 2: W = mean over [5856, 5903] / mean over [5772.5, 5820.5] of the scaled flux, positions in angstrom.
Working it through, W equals 0.9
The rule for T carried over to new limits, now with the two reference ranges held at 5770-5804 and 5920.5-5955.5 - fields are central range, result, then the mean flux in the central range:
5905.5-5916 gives 0.2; 42.9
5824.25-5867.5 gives -0.9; 44.1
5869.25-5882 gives 0.2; 42.7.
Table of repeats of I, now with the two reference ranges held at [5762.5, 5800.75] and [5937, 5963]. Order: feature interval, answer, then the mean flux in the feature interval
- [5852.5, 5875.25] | 0.6 angstrom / 42.3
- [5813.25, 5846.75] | -1.2 angstrom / 44.8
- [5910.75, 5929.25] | 0.7 angstrom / 42.3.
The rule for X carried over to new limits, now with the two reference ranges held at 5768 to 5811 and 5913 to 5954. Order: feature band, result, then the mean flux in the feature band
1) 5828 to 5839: -0.04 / 45.1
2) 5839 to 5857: -0.02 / 44.2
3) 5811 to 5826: -0.03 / 44.6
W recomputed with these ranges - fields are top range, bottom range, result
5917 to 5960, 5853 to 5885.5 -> 1.06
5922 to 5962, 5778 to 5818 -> 1.06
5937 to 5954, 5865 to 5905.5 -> 1.18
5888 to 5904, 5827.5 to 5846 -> 0.75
